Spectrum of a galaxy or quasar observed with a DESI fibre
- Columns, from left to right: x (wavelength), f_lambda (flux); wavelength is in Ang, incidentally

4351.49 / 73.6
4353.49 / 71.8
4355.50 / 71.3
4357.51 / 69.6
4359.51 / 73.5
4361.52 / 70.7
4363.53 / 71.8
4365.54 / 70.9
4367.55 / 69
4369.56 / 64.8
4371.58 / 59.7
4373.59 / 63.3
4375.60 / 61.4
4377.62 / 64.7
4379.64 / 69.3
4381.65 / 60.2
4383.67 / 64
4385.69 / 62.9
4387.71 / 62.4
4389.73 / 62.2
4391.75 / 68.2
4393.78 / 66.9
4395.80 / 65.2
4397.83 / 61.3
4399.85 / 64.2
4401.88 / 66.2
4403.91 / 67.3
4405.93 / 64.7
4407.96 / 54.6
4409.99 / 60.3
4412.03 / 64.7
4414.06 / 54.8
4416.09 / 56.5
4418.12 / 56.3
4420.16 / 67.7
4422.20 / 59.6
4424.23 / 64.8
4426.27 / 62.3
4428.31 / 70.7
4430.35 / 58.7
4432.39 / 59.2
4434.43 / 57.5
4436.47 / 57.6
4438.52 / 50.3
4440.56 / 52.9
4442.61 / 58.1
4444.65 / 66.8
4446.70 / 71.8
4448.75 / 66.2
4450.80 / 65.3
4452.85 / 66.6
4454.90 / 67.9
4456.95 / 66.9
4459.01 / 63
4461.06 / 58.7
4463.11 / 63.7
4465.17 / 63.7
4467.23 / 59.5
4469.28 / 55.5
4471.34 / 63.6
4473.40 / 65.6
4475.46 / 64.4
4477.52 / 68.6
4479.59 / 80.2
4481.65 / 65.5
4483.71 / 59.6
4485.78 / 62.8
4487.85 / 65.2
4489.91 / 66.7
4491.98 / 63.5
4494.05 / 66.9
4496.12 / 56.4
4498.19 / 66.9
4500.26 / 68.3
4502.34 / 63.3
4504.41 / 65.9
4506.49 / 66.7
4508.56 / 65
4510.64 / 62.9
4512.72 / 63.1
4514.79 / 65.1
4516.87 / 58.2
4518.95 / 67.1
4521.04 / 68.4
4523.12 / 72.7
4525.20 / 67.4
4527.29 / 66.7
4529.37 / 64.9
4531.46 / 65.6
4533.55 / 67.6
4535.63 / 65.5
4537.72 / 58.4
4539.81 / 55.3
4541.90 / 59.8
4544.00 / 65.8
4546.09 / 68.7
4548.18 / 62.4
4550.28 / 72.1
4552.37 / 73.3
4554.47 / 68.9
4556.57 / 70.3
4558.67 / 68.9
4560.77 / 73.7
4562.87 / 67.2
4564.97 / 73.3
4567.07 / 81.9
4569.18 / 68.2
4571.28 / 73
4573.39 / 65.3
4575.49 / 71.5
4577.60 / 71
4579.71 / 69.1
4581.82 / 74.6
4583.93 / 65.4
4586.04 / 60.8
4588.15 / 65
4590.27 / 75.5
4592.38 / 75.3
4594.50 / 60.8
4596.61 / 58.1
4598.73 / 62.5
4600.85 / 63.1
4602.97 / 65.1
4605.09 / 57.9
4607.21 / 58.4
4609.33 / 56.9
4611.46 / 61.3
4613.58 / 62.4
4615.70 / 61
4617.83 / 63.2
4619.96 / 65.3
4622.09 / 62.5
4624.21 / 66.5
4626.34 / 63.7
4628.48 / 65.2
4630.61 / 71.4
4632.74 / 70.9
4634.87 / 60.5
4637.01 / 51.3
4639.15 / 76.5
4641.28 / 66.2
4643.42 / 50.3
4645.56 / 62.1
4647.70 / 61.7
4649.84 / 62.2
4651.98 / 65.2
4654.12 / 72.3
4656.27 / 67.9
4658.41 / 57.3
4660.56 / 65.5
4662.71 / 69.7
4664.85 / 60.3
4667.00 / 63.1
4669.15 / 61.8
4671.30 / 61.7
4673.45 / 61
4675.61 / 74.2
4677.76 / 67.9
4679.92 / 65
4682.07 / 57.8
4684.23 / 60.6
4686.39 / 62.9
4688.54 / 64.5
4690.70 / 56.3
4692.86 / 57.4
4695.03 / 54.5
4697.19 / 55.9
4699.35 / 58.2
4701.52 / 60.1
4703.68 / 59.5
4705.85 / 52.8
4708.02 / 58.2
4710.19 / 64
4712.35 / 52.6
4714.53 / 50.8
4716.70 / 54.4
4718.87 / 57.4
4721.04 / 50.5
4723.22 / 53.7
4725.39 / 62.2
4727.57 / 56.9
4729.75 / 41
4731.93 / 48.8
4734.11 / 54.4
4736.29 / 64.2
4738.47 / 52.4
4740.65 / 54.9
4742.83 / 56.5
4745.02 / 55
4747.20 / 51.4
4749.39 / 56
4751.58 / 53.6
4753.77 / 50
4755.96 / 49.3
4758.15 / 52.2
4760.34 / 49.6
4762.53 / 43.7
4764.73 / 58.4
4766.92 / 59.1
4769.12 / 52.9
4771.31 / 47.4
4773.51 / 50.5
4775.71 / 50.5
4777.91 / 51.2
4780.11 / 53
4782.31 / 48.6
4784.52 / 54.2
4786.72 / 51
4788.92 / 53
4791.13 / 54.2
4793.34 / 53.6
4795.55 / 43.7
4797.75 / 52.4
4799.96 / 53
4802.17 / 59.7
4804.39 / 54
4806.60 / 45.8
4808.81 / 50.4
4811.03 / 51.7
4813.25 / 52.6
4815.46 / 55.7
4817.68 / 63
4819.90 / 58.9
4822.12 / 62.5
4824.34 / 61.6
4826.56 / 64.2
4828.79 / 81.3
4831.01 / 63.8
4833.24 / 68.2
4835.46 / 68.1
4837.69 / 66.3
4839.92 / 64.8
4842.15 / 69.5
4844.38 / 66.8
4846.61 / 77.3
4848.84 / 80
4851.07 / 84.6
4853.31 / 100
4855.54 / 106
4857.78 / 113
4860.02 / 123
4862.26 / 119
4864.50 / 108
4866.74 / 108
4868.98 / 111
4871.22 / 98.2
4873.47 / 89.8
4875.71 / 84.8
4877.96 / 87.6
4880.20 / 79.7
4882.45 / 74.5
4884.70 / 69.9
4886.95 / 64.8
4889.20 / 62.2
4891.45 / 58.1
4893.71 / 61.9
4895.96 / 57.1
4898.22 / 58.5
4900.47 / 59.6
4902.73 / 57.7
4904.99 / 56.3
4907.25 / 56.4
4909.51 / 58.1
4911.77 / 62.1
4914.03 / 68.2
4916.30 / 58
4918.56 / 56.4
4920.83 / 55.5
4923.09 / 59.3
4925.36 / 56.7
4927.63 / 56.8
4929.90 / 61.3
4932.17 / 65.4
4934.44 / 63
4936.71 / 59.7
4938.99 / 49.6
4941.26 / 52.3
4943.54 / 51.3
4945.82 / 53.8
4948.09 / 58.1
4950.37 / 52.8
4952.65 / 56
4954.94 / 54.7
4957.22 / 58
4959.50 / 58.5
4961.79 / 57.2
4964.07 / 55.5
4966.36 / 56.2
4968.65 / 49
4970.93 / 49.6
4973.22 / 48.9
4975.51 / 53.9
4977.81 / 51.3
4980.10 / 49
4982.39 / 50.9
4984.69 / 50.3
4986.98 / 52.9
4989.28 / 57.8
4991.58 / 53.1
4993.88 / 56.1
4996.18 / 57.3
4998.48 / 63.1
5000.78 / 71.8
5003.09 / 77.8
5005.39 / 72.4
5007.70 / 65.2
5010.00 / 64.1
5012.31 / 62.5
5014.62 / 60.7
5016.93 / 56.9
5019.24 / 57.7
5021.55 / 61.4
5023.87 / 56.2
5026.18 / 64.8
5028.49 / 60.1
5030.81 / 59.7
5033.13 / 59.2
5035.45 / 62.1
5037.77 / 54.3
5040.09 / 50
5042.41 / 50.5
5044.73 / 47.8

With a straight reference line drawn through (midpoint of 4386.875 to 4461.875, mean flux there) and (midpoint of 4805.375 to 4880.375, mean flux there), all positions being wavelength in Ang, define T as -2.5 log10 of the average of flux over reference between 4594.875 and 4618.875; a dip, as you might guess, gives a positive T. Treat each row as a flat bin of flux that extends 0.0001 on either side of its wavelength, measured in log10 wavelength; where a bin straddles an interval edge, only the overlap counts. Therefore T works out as 0.15 mag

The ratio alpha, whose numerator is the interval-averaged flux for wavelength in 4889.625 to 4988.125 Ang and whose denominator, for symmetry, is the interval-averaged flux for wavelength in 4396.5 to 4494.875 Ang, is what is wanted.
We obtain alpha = 0.89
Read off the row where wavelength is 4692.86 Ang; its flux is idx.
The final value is 57.4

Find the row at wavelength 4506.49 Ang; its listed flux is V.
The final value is 66.7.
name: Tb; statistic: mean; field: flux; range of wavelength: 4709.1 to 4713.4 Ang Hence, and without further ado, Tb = 58.5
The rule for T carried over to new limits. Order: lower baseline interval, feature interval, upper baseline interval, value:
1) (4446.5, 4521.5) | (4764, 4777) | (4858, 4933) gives 0.31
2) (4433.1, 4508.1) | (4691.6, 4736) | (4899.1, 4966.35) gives 0.10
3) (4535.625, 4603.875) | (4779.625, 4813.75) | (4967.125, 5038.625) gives 0.21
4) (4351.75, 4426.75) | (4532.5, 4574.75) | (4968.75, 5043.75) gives -0.09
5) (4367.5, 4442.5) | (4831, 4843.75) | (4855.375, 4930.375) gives 0.10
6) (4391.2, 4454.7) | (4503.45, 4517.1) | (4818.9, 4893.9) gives 0.03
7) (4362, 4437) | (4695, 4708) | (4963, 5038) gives 0.07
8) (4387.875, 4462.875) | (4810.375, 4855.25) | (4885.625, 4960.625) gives -0.17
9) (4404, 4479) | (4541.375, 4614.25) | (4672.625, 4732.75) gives -0.12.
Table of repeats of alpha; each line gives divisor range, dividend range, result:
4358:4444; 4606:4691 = 1.01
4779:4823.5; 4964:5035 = 1.09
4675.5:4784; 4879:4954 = 1.08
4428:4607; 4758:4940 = 1.01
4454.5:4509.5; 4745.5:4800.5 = 0.80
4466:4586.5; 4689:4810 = 0.81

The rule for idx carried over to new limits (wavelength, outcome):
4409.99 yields 60.3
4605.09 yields 57.9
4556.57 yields 70.3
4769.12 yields 52.9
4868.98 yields 111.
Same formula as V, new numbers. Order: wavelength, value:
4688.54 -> 64.5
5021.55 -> 61.4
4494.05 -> 66.9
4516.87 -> 58.2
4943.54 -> 51.3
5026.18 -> 64.8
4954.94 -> 54.7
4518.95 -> 67.1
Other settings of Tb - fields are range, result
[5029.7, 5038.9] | 58.8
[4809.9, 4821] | 56.3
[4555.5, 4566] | 70.7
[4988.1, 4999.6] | 57.4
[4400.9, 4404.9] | 66.7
